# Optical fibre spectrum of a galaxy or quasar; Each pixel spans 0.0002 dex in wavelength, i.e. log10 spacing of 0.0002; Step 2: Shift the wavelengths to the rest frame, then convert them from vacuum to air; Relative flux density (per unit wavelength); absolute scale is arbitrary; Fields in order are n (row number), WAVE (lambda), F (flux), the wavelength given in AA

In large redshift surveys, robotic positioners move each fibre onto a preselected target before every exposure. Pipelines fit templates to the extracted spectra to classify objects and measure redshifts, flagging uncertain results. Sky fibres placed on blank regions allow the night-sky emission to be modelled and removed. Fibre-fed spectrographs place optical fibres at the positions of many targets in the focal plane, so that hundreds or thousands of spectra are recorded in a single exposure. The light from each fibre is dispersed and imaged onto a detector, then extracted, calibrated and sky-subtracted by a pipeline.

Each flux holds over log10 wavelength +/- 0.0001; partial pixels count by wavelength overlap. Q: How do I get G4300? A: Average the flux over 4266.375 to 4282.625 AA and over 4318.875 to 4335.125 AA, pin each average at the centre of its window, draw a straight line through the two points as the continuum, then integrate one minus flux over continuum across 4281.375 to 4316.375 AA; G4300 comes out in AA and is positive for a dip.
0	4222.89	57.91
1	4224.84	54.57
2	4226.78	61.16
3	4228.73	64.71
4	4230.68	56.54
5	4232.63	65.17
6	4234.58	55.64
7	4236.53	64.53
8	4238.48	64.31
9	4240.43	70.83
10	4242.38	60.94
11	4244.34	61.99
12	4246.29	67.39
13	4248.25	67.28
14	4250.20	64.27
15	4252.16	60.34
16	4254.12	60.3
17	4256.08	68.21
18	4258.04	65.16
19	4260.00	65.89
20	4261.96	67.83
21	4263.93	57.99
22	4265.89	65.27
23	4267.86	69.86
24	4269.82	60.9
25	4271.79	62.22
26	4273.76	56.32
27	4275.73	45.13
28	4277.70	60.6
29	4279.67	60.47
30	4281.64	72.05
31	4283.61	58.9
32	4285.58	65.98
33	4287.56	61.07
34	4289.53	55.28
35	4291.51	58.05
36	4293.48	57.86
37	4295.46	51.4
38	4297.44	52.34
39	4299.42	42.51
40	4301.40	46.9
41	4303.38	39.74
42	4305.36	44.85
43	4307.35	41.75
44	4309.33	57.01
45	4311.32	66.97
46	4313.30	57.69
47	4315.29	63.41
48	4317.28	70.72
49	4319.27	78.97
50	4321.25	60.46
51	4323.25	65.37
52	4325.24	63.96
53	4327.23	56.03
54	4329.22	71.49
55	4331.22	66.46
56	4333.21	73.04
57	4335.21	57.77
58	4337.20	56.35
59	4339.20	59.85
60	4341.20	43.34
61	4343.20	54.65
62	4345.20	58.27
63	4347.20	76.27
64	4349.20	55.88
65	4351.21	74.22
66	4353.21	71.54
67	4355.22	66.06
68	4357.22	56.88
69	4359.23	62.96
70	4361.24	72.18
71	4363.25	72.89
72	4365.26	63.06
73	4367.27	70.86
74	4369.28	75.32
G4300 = 4.7 AA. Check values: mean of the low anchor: 61.1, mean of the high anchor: 66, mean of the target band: 54.9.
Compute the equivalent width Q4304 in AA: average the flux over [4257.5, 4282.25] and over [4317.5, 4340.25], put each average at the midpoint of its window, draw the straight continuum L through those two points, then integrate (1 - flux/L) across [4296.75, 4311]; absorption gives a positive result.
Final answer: 3.7 AA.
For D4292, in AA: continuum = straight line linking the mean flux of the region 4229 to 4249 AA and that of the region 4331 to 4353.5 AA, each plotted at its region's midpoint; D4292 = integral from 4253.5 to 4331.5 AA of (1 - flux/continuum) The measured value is 3.6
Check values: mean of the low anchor 63.5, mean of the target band 59.8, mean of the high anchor 61.9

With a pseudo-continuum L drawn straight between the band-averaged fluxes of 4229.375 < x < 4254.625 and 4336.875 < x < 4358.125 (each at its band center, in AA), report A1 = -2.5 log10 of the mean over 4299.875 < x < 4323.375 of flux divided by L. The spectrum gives 0.09 mag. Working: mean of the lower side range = 63.1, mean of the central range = 57.2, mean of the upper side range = 61.4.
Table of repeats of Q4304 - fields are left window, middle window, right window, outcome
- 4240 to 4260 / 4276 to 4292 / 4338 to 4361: 0.7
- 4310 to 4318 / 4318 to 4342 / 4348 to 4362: 0.6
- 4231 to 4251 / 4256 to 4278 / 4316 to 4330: 1.0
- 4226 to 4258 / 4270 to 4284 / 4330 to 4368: 0.9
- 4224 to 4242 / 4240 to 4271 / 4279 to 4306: -2.7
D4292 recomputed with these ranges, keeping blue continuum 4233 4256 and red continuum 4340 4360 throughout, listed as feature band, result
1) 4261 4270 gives -0.19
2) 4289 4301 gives 1.98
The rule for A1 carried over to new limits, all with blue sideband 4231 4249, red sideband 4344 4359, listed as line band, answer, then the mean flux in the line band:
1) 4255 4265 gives -0.014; 65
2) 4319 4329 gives 0.008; 64.5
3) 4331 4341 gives 0.073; 60.9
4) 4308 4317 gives 0.061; 61.3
